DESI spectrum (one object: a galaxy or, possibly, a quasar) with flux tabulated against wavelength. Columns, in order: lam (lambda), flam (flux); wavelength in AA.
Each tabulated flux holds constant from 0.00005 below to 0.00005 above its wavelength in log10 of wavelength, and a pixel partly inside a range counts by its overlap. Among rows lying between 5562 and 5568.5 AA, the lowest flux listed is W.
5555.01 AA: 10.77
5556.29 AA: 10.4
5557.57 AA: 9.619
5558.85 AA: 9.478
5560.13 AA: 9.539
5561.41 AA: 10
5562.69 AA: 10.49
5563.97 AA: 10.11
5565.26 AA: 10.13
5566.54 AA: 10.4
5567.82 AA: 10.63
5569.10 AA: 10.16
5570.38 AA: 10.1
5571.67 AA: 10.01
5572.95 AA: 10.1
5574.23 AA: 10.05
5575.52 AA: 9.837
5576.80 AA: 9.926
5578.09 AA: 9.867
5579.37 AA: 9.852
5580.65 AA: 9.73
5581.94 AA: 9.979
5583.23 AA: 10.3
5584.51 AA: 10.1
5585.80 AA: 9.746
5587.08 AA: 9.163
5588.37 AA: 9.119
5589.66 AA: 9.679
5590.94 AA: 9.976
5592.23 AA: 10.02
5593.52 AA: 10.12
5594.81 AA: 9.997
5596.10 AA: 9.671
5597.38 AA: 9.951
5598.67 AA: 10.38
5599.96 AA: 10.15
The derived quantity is 10.11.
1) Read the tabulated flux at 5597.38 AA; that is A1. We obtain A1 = 9.951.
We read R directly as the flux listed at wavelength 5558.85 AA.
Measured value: 9.478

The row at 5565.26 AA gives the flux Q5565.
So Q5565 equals 10.13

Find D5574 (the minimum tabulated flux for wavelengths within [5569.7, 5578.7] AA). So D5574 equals 9.837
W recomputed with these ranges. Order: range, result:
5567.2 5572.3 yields 10.01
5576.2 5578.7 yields 9.867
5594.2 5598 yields 9.671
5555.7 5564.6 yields 9.478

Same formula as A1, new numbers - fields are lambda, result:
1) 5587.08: 9.163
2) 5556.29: 10.4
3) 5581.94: 9.979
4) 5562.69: 10.49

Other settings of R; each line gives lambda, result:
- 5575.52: 9.837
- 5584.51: 10.1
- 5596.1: 9.671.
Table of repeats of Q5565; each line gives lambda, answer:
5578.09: 9.867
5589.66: 9.679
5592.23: 10.02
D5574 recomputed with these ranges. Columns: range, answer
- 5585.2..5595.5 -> 9.119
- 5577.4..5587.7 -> 9.163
